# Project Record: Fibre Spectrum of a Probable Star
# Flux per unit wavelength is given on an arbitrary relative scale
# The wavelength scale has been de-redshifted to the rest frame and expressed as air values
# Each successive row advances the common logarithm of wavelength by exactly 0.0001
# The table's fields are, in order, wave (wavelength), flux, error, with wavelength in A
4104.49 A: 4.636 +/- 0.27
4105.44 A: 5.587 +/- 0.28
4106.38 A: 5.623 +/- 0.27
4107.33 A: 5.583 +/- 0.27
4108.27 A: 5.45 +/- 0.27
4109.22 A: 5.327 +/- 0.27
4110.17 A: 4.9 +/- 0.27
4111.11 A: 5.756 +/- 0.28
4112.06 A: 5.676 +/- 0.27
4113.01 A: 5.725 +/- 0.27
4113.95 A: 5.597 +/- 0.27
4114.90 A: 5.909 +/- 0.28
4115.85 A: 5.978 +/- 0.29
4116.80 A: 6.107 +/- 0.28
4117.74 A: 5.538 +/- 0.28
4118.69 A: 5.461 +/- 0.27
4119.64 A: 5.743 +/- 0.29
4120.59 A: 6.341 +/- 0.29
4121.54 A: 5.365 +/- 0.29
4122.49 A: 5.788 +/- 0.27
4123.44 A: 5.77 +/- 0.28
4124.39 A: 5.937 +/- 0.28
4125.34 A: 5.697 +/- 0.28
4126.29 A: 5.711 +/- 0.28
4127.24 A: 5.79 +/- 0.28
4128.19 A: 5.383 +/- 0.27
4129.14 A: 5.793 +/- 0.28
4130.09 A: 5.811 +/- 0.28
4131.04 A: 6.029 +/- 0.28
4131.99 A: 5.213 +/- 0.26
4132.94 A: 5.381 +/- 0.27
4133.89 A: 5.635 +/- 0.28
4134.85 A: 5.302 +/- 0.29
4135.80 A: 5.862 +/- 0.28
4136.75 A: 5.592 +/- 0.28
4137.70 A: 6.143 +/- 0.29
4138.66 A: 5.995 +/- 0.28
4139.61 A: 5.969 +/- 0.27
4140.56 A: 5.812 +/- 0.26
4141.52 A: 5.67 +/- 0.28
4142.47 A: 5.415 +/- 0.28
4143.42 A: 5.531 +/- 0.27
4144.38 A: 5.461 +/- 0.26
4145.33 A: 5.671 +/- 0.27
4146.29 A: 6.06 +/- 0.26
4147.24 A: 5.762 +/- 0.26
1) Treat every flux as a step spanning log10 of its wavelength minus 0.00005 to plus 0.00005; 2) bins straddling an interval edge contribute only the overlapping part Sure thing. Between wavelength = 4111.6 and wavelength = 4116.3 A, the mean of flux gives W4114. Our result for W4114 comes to 5.78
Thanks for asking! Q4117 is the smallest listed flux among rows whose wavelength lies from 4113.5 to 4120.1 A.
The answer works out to 5.461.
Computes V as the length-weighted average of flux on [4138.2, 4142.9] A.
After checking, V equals 5.78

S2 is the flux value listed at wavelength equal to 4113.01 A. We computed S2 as 5.725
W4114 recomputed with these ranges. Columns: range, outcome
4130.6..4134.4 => 5.55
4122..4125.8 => 5.79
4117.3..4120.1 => 5.57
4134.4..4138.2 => 5.73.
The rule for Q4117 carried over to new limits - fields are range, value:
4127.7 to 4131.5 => 5.383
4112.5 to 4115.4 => 5.597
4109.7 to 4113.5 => 4.9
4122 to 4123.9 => 5.77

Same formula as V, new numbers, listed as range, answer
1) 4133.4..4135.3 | 5.45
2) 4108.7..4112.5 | 5.41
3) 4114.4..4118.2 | 5.88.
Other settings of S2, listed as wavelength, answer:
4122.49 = 5.788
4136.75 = 5.592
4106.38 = 5.623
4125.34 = 5.697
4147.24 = 5.762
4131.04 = 6.029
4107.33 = 5.583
